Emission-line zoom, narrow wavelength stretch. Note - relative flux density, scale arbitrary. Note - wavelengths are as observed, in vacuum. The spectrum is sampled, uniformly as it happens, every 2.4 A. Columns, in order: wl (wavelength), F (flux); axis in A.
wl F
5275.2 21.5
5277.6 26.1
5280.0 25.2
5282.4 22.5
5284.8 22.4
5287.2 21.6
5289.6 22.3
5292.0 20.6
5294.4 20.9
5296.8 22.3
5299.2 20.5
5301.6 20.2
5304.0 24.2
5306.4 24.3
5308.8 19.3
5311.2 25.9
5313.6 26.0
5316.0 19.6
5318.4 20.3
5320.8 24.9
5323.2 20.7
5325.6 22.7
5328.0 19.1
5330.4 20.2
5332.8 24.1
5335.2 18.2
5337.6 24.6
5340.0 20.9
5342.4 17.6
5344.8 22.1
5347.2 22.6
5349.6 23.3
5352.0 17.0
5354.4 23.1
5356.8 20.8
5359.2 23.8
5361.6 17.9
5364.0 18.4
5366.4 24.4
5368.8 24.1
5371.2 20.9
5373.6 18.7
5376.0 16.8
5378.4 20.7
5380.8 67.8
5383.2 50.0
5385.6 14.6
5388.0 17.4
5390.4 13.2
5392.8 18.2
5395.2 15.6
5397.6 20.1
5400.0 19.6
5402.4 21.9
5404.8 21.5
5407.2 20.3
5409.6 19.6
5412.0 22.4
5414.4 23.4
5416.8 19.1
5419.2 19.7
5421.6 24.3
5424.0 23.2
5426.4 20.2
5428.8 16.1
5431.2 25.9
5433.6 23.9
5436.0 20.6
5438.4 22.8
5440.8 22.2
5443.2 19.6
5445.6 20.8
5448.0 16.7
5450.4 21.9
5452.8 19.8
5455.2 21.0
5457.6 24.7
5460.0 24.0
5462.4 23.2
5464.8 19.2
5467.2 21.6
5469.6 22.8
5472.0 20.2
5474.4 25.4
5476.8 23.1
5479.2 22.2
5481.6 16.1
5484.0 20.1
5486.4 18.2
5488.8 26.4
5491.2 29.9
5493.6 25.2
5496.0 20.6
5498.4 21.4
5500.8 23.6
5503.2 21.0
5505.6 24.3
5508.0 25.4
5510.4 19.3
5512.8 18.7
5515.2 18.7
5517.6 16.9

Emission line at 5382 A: H-beta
